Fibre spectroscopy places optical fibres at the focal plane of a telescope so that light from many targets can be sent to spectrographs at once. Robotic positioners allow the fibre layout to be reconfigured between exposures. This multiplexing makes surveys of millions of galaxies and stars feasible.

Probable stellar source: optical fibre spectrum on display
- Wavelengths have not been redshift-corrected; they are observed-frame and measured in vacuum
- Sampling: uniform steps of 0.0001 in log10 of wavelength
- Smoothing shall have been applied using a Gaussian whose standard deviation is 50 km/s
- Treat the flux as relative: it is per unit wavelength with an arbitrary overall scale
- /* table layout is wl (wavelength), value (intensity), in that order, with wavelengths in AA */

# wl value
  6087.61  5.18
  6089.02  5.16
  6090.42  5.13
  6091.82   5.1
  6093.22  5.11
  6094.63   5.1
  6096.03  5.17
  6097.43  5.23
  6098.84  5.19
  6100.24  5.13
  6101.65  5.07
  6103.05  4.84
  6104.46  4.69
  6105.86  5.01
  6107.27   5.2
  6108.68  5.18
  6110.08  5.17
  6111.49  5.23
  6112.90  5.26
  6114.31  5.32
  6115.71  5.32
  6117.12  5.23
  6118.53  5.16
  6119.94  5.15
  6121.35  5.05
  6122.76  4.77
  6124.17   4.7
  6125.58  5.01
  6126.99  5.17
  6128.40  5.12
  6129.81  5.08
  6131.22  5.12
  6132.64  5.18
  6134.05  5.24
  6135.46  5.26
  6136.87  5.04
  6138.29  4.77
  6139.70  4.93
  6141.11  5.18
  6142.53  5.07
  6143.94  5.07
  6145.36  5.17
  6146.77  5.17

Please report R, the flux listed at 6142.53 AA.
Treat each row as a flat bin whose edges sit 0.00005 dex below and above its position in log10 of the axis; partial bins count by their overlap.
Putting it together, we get 5.07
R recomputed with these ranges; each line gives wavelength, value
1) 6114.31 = 5.32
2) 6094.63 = 5.1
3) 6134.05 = 5.24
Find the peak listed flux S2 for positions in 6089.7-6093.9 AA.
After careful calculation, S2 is 5.13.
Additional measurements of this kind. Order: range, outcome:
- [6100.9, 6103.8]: 5.07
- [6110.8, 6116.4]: 5.32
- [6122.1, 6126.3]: 5.01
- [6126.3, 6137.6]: 5.26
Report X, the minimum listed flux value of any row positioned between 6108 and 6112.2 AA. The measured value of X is 5.17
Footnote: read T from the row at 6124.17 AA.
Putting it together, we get 4.7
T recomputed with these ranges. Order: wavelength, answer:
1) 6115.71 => 5.32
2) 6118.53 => 5.16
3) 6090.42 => 5.13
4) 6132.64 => 5.18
